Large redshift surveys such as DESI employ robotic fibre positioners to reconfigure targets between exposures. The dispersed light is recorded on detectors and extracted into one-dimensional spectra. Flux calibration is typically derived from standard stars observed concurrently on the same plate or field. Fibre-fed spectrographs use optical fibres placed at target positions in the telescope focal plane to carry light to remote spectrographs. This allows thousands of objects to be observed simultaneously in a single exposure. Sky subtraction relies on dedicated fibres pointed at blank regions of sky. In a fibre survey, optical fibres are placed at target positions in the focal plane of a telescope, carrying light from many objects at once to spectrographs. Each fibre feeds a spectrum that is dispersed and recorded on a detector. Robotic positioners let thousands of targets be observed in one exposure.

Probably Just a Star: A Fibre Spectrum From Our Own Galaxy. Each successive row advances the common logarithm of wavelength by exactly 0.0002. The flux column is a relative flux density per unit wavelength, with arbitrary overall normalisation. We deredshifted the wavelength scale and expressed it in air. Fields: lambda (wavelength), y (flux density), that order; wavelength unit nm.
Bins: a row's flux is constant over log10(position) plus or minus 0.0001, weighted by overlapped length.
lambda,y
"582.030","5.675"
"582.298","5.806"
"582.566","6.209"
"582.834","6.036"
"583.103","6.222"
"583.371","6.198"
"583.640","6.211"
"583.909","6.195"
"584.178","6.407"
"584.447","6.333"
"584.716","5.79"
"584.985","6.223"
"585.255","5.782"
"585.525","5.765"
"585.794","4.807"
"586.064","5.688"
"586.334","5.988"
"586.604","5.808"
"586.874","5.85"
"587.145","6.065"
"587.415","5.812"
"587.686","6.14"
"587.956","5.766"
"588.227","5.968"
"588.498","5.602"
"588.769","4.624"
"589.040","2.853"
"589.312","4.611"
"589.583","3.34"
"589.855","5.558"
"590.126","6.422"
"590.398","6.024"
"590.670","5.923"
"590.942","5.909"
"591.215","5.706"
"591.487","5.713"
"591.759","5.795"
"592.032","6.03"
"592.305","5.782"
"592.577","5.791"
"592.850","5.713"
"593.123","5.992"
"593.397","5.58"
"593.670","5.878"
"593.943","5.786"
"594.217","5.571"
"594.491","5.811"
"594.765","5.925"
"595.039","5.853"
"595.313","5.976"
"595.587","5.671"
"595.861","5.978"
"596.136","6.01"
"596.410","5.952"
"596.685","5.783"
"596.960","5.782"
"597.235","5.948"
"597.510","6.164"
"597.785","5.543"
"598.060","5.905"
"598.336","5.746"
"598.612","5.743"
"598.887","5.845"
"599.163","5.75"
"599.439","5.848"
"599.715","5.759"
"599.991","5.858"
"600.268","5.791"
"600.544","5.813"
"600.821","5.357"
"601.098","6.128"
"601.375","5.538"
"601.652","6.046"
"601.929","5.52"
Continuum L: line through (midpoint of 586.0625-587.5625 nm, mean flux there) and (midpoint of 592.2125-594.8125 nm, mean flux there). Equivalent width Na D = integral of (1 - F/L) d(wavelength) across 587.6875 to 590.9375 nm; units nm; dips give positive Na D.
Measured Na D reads 0.34 nm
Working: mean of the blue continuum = 5.89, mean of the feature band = 5.23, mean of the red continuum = 5.78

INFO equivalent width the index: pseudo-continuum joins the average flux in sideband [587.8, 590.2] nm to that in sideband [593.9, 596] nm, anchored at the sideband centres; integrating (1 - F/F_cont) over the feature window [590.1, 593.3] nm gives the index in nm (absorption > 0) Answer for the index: -0.324 nm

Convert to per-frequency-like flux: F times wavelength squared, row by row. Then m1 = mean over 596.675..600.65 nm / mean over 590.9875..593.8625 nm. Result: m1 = 1.0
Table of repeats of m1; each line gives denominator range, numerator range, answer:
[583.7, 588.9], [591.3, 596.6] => 1.03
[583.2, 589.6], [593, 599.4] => 1.07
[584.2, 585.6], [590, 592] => 1.01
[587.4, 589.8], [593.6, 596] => 1.20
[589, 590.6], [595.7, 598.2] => 1.22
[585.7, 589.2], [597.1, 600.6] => 1.11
